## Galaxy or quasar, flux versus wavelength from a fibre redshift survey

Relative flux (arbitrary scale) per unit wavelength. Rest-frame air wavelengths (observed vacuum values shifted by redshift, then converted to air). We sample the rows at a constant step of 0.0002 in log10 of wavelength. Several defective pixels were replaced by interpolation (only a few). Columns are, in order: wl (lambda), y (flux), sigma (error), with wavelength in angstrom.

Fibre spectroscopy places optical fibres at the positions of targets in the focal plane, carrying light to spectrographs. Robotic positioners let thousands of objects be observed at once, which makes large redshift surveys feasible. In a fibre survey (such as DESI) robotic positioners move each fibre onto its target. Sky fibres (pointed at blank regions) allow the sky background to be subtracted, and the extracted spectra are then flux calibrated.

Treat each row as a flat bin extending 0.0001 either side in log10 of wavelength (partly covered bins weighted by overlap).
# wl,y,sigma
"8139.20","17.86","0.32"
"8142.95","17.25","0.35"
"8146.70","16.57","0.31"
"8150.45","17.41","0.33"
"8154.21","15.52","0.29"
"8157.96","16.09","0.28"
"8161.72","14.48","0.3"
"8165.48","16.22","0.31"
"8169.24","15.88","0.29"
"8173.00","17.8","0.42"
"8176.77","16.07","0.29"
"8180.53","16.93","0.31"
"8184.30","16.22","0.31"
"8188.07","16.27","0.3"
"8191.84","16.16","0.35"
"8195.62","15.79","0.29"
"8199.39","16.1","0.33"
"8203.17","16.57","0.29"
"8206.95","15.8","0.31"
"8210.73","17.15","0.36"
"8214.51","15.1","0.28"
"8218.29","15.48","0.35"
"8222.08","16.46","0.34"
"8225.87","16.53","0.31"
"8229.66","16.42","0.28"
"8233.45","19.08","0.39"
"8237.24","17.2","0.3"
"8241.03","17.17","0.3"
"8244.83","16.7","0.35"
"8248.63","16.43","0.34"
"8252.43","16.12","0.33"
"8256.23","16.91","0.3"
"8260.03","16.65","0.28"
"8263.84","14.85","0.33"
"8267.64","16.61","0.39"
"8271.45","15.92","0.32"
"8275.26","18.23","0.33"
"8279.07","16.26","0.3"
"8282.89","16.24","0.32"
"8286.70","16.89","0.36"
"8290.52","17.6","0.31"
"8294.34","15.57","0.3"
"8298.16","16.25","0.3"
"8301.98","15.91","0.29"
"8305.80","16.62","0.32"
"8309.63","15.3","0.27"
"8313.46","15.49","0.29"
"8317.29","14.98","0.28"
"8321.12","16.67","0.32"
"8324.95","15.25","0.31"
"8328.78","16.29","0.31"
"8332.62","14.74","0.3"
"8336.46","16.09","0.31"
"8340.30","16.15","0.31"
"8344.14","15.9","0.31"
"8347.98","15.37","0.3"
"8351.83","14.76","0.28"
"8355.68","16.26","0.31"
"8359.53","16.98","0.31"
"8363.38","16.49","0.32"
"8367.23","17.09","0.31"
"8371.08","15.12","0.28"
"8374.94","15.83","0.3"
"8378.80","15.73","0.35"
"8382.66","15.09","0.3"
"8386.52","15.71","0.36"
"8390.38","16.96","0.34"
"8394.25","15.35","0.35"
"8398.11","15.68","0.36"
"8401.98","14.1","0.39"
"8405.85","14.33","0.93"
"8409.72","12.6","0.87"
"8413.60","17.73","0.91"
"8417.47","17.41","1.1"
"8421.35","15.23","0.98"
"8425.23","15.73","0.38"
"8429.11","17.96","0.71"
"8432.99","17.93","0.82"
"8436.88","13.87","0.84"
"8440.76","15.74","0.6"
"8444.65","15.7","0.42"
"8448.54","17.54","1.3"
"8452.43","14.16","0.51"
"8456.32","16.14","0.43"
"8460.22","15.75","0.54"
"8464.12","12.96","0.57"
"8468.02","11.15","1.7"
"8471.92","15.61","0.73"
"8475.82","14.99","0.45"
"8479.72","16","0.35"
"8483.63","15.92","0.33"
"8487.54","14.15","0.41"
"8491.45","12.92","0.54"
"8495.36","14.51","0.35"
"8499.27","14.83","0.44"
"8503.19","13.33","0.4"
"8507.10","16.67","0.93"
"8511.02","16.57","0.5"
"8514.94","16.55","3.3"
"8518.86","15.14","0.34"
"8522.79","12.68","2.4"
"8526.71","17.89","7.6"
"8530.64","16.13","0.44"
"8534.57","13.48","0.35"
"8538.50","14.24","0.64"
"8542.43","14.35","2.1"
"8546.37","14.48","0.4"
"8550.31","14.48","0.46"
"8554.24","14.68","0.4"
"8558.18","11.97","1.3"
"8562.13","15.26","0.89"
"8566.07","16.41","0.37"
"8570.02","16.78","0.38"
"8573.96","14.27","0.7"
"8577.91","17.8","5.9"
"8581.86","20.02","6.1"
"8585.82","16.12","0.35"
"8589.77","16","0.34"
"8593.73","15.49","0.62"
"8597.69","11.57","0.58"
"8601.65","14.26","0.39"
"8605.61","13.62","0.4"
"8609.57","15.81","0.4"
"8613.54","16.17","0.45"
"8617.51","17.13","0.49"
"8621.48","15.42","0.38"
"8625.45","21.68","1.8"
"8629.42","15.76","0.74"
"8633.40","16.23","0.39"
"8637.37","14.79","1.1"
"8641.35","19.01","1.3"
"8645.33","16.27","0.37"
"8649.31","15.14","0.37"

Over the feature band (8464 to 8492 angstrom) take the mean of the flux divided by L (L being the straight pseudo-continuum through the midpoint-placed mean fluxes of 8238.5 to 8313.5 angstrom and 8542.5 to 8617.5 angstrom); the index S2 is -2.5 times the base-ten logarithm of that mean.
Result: 0.10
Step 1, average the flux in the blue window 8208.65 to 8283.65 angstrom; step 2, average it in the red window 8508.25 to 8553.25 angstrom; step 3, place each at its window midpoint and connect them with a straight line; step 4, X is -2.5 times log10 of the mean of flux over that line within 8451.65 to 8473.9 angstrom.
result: 0.08 mag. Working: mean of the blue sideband 16.6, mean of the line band 14.3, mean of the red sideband 15.1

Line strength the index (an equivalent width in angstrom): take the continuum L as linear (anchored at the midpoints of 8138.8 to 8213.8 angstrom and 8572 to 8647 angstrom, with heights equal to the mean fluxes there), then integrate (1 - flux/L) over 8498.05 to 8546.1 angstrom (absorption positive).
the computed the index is 3.20 angstrom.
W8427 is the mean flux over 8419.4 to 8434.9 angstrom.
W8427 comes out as 16.7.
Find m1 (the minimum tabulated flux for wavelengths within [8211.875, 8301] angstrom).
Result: 14.85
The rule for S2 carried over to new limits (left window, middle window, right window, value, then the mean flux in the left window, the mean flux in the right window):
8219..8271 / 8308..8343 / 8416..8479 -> 0.04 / 16.7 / 15.5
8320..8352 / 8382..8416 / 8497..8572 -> 0.01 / 15.7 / 15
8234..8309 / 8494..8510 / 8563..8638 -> 0.09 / 16.6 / 16.1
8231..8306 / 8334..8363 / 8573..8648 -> 0.04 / 16.7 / 16.2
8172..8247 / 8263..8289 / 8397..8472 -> -0.02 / 16.5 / 15.4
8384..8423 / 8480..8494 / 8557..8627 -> 0.08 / 15.5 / 15.9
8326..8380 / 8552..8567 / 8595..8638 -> 0.09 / 15.9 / 15.7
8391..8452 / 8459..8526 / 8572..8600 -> 0.08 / 15.8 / 15.9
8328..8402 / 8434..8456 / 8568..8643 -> 0.03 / 15.8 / 16.2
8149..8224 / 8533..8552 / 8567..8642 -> 0.14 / 16.2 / 16.2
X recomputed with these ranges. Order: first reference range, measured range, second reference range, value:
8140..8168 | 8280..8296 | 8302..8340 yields -0.05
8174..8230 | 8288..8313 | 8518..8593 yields -0.01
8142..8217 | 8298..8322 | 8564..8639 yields 0.03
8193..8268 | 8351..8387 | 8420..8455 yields 0.01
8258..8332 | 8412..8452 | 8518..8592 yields -0.04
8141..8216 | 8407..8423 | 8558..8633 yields 0.03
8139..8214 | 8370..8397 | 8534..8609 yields 0.00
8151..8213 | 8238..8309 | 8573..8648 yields -0.02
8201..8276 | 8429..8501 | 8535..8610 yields 0.03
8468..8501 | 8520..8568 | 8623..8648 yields 0.07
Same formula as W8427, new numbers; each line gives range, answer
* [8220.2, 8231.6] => 16.5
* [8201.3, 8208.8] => 16.2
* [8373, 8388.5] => 15.6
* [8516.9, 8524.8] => 13.9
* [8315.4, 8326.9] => 15.6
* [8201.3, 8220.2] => 16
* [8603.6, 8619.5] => 15.7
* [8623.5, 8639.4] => 17.1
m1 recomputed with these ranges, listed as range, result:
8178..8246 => 15.1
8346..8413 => 12.6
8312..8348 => 14.74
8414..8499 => 11.15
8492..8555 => 12.68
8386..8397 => 15.35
